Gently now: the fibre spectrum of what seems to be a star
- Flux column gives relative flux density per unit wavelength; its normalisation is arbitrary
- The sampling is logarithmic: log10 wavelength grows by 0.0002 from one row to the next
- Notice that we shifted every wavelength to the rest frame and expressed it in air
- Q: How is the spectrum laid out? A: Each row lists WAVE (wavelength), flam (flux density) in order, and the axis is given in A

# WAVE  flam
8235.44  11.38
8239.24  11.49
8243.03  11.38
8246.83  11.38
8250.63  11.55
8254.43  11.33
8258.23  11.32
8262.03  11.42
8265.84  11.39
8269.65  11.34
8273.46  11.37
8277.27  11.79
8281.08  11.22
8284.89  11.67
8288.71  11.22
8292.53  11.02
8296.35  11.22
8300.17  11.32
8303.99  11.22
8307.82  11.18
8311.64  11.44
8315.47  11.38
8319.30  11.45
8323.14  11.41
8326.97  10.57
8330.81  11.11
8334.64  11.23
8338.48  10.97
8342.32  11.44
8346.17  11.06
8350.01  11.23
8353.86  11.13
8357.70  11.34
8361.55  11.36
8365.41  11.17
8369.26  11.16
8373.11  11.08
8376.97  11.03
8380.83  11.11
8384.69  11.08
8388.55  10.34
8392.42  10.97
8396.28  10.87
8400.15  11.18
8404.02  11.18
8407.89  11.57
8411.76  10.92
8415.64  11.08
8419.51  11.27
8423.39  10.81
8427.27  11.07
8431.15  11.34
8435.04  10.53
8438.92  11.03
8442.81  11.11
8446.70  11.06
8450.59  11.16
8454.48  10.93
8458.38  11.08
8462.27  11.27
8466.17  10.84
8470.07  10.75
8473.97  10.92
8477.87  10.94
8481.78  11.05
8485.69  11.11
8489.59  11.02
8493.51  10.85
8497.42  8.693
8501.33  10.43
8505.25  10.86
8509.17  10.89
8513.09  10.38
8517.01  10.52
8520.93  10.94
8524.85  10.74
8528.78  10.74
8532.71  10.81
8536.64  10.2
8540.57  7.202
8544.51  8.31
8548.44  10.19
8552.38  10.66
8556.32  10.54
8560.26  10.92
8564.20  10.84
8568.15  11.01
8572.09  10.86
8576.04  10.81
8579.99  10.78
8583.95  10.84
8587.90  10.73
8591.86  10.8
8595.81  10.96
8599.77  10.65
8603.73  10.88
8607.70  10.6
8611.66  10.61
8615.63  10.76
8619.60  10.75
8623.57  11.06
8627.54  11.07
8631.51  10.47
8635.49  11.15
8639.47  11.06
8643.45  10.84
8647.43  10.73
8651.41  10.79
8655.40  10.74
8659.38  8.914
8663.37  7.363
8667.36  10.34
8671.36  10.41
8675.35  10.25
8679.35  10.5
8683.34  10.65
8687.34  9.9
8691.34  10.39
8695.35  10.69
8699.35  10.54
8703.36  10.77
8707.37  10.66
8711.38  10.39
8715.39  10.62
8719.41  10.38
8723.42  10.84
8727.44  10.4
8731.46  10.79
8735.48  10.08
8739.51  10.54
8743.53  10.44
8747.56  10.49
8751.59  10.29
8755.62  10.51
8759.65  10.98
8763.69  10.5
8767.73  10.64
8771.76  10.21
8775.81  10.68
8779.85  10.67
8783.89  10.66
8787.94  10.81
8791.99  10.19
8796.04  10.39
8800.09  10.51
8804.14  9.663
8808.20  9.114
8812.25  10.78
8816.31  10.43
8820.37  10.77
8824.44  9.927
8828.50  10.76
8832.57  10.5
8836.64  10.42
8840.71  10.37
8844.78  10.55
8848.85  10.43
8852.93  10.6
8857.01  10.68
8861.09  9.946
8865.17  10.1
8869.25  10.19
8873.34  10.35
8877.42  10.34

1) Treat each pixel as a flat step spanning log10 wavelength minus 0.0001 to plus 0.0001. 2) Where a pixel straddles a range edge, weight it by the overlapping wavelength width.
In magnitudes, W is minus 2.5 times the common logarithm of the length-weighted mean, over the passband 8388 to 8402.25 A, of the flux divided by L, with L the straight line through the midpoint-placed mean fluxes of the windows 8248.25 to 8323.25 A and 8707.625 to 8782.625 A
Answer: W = 0.03 mag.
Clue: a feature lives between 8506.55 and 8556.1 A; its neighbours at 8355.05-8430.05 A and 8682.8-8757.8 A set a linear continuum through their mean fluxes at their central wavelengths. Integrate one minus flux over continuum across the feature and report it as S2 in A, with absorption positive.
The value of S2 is 3.1 A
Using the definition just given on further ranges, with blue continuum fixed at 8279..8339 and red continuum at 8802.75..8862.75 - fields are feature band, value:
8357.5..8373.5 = -0.1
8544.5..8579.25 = 0.7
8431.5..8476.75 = 0.0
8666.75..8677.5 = 0.3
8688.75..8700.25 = 0.1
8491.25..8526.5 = 1.3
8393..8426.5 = -0.1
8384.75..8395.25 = 0.3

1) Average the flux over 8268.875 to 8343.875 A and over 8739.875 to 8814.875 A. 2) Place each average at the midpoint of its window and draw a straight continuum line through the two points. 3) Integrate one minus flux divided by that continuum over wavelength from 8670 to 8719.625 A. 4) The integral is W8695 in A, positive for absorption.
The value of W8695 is 0.44 A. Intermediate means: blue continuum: 11.3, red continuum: 10.4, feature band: 10.5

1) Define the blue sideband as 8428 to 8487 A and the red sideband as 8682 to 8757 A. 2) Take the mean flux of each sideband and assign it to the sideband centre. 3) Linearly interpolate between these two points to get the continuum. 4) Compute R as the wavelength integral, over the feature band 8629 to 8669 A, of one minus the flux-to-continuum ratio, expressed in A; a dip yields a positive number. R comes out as 1.4 A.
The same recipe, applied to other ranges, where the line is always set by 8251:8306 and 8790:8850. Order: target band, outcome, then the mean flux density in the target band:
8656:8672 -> 2.0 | 9.29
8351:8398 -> 0.5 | 11.1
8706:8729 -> -0.1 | 10.5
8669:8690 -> 0.5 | 10.3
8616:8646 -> -0.6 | 10.9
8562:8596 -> -0.2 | 10.8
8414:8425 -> 0.0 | 11.1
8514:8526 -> 0.2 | 10.7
